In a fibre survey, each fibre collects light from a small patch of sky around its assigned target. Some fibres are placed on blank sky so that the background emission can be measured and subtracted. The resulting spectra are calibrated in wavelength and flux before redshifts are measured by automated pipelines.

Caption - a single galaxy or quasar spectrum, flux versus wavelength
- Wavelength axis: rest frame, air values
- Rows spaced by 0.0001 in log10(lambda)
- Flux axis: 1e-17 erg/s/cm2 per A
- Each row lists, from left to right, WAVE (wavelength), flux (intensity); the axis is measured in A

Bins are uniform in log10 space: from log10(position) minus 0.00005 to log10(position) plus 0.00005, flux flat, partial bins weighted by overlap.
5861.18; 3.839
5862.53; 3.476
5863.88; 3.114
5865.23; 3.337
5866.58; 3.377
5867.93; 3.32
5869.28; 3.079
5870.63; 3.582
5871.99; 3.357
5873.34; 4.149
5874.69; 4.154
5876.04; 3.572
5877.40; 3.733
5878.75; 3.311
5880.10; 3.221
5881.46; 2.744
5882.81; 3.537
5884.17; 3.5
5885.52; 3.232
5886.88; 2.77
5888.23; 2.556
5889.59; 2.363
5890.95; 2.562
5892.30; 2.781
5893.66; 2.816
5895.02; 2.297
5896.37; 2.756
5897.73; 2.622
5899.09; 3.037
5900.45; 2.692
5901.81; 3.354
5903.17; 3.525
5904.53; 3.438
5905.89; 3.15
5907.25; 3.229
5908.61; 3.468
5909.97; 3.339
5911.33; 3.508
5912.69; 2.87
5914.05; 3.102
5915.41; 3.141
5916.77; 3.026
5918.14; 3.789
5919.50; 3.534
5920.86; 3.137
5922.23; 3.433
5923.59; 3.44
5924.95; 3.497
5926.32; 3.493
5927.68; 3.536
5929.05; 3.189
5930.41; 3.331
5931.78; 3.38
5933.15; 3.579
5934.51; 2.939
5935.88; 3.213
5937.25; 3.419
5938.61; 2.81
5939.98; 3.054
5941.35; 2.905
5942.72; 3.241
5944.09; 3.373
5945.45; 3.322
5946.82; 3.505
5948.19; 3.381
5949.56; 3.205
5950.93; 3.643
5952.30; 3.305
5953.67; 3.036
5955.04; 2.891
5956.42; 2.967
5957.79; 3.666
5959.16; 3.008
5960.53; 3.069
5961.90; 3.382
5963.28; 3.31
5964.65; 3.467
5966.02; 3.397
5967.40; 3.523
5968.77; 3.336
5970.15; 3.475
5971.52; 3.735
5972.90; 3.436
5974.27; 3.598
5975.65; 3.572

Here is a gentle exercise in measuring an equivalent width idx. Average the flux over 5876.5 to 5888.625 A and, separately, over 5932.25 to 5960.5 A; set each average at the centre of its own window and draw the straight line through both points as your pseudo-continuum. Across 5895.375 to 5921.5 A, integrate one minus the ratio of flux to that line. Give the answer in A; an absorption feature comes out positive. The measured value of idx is 0.2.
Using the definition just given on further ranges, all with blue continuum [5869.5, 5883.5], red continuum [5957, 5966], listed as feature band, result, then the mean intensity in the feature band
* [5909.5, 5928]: 0.42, 3.34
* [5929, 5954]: 0.81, 3.26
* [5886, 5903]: 3.57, 2.75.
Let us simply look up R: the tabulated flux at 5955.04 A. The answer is 2.891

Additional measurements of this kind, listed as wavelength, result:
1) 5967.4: 3.523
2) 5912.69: 2.87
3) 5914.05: 3.102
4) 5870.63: 3.582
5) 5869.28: 3.079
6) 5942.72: 3.241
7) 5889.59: 2.363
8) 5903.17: 3.525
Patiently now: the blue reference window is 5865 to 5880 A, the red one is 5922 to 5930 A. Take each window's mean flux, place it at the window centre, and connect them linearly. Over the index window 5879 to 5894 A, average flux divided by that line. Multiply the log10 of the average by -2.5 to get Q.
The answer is 0.20 mag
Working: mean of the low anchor 3.54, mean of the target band 2.93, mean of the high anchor 3.43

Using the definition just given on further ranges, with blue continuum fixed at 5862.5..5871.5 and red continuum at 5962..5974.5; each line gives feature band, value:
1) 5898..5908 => 0.063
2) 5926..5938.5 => 0.032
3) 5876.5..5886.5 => 0.008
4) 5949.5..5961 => 0.080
